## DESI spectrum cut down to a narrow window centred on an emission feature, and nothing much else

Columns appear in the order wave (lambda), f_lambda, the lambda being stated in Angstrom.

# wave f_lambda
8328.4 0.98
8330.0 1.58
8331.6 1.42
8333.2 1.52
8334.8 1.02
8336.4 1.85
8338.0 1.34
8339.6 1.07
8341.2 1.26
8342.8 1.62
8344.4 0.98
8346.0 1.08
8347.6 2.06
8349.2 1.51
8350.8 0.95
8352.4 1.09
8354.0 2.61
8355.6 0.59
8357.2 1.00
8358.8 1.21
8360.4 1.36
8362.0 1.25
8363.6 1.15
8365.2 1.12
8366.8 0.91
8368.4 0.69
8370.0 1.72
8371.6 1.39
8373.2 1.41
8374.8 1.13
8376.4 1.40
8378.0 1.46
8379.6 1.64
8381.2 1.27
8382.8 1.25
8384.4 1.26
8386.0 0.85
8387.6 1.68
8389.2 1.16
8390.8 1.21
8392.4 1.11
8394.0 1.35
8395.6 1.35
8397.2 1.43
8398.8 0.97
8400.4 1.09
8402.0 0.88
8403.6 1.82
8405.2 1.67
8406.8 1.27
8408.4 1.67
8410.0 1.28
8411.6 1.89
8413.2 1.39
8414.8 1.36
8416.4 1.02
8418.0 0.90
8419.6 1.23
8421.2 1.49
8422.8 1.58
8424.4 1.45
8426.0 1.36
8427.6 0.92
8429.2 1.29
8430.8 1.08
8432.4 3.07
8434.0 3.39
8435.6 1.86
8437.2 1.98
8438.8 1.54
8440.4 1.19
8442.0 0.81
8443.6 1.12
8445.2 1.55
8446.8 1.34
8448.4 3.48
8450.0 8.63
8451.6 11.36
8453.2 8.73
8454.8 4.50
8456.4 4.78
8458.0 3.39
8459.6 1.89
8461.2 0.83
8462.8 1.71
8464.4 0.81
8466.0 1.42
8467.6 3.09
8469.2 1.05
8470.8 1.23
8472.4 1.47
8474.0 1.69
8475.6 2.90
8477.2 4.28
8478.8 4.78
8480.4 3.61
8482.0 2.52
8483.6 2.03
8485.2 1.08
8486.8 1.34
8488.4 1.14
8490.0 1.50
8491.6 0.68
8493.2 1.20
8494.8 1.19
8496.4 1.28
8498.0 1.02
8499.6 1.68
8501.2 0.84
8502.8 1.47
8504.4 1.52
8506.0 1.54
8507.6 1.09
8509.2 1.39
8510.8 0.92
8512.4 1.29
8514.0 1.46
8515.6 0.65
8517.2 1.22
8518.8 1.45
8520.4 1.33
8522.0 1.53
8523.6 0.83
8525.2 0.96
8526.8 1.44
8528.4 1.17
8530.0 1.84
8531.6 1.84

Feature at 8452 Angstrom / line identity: H-alpha 6563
